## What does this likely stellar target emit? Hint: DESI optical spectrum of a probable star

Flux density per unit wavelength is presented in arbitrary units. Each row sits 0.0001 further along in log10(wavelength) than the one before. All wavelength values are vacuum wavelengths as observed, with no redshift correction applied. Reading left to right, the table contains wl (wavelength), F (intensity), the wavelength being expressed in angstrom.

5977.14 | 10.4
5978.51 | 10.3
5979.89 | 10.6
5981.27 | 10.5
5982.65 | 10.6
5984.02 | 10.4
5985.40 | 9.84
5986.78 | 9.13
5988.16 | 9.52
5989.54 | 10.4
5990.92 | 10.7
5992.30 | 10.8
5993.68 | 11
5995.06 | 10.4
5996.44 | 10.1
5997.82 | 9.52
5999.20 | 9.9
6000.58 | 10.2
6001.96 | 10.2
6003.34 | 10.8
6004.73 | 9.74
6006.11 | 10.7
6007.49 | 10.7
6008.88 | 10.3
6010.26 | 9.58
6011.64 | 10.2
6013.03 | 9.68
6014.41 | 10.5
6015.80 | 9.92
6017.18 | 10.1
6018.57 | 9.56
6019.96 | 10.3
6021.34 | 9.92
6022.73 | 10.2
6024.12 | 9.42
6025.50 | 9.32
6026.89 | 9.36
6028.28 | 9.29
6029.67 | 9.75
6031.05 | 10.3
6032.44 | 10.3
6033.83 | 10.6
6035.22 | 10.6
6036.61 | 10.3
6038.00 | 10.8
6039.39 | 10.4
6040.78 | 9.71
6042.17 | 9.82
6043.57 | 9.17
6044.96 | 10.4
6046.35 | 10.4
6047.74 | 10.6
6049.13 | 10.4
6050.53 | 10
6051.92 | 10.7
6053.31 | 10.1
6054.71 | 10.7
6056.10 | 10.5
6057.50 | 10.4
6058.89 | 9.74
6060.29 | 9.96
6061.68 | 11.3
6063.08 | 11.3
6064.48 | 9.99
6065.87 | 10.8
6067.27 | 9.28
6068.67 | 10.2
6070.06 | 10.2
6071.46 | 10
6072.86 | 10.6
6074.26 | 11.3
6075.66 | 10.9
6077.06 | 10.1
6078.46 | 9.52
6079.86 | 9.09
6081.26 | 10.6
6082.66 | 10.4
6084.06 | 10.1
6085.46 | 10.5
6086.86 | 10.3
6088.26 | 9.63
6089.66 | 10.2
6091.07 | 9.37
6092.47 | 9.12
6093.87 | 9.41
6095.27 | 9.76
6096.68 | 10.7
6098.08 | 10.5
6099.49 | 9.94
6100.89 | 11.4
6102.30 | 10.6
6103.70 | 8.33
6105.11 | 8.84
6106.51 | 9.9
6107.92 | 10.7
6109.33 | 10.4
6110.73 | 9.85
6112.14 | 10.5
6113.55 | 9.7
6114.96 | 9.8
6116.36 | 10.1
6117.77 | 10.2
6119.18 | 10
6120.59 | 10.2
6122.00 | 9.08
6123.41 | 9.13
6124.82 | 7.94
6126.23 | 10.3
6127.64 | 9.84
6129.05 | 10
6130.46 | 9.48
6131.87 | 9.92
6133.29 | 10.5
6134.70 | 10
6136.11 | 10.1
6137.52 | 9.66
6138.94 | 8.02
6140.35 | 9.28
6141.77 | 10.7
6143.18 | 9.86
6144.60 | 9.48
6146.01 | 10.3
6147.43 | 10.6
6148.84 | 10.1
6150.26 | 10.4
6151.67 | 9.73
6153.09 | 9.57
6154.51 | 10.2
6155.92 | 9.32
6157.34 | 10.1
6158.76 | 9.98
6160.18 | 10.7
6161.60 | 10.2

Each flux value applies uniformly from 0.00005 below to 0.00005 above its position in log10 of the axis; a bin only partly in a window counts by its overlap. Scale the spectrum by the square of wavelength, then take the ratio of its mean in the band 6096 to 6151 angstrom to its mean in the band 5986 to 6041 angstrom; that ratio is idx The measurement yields 1.02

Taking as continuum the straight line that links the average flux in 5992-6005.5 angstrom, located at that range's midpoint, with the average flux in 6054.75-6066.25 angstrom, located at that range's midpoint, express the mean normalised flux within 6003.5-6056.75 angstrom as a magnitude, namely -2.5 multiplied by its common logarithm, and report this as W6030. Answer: 0.03 mag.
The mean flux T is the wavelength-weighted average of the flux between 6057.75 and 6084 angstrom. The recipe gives 10.3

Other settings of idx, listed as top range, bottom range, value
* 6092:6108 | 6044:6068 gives 0.97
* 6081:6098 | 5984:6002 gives 1.02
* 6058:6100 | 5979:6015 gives 1.02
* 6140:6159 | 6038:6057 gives 1.01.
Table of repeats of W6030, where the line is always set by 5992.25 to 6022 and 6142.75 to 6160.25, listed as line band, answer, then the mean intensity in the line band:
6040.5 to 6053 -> -0.002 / 10.1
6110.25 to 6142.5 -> 0.031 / 9.75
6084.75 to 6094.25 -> 0.029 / 9.81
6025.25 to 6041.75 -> 0.007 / 10.1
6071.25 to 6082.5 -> -0.020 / 10.3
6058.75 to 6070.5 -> -0.025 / 10.3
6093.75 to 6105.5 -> 0.008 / 9.99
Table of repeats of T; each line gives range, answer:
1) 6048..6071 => 10.3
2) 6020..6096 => 10.1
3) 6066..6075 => 10.3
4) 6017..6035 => 9.89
